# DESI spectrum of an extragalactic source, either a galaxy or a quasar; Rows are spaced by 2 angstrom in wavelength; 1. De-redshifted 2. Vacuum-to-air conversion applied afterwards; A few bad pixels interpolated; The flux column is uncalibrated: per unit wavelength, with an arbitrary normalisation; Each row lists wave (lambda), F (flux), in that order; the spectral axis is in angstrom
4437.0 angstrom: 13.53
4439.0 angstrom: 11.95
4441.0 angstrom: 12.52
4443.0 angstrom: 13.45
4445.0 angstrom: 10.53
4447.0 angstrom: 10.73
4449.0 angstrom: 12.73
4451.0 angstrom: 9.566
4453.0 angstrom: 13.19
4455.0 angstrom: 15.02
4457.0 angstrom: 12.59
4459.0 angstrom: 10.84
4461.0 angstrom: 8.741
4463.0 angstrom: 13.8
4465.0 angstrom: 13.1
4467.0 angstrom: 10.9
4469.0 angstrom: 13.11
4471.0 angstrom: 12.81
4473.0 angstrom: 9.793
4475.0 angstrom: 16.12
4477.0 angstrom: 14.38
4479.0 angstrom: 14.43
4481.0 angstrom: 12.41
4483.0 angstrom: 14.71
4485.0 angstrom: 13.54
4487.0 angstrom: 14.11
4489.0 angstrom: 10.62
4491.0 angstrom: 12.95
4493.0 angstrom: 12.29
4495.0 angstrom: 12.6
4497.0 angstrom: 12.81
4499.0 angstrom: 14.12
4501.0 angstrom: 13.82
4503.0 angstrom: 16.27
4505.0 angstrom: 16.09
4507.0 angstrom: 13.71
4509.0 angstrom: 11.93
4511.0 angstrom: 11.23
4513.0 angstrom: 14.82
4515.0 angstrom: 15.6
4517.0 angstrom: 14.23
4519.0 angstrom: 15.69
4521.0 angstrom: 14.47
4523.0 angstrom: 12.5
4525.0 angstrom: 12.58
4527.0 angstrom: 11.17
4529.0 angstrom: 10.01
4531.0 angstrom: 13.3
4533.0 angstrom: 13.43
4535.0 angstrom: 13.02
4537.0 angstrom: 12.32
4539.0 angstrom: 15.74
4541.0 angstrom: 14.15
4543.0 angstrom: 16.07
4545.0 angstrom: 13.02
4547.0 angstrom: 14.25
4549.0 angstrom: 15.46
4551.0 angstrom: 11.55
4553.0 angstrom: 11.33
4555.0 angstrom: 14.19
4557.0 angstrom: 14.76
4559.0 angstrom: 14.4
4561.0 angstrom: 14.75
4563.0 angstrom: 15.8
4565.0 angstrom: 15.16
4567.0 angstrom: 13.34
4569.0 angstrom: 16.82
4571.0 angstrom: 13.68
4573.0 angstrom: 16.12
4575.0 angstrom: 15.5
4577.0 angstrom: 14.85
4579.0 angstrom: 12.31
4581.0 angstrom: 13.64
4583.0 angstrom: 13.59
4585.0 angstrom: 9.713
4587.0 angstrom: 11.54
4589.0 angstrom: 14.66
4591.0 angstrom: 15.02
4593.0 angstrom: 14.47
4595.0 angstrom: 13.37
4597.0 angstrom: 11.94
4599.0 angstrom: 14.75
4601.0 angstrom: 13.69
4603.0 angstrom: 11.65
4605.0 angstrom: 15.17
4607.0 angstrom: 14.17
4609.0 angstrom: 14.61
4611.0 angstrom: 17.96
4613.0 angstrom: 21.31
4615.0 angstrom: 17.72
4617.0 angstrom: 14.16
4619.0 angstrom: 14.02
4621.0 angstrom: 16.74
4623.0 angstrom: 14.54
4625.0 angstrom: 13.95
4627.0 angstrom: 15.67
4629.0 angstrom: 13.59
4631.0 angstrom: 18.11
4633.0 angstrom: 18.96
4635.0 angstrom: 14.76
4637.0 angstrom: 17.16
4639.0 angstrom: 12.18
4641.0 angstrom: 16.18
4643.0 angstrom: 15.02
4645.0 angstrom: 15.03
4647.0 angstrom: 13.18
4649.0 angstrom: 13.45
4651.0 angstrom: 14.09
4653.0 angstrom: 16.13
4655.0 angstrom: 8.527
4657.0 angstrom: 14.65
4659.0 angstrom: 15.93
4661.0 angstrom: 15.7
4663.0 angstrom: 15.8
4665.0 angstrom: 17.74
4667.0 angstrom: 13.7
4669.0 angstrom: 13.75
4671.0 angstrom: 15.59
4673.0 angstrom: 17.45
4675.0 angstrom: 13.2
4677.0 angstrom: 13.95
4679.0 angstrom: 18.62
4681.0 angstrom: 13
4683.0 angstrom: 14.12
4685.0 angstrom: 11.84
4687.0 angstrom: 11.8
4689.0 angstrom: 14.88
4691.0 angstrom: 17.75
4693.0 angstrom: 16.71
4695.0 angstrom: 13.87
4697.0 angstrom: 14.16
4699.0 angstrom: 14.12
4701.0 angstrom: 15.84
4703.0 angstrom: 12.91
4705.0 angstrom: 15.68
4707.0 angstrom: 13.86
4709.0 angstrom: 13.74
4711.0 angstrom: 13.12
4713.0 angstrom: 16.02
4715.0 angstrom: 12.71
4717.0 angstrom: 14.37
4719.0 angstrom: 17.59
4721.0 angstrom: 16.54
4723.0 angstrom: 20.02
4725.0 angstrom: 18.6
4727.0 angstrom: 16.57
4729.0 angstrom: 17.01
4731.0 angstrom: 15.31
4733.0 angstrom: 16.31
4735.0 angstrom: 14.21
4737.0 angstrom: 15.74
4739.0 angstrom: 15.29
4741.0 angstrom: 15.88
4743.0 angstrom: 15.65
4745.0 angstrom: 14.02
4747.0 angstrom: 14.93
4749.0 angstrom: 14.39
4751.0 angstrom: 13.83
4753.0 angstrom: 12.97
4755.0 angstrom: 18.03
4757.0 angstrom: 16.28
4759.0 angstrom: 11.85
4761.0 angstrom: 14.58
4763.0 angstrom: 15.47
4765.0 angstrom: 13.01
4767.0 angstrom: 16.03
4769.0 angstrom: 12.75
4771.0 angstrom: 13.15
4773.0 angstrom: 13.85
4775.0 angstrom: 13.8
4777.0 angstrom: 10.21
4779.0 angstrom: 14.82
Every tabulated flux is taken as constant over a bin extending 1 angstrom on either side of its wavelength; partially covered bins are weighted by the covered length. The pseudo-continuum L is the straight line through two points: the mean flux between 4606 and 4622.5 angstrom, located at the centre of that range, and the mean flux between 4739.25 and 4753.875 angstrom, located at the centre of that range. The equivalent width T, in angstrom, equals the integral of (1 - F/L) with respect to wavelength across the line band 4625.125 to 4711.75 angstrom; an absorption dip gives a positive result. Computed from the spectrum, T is 4.5 angstrom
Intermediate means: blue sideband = 16.3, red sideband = 14.6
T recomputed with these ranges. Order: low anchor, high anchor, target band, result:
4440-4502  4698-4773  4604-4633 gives -4.02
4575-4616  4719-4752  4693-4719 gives 1.96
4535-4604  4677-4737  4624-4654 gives -1.23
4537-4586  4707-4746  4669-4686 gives 0.61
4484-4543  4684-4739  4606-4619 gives -1.91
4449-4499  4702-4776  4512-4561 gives -1.60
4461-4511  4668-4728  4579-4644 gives -2.02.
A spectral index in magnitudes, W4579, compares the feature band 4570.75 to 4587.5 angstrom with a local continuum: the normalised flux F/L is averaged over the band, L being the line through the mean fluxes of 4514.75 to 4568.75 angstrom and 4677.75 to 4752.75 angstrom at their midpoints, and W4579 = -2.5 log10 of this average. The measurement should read 0.05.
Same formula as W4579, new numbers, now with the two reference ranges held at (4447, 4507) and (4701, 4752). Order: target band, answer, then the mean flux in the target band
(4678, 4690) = 0.07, 14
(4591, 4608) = 0.03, 13.7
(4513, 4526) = -0.07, 14.2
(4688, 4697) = -0.04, 15.6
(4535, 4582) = -0.04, 14.3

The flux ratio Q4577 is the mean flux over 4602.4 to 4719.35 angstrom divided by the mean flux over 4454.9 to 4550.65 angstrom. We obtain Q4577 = 1.12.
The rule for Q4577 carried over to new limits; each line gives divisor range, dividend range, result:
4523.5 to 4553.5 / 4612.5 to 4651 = 1.17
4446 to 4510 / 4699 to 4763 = 1.18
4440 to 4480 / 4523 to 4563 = 1.09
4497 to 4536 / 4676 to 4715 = 1.07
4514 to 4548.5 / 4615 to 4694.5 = 1.09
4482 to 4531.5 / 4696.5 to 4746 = 1.15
